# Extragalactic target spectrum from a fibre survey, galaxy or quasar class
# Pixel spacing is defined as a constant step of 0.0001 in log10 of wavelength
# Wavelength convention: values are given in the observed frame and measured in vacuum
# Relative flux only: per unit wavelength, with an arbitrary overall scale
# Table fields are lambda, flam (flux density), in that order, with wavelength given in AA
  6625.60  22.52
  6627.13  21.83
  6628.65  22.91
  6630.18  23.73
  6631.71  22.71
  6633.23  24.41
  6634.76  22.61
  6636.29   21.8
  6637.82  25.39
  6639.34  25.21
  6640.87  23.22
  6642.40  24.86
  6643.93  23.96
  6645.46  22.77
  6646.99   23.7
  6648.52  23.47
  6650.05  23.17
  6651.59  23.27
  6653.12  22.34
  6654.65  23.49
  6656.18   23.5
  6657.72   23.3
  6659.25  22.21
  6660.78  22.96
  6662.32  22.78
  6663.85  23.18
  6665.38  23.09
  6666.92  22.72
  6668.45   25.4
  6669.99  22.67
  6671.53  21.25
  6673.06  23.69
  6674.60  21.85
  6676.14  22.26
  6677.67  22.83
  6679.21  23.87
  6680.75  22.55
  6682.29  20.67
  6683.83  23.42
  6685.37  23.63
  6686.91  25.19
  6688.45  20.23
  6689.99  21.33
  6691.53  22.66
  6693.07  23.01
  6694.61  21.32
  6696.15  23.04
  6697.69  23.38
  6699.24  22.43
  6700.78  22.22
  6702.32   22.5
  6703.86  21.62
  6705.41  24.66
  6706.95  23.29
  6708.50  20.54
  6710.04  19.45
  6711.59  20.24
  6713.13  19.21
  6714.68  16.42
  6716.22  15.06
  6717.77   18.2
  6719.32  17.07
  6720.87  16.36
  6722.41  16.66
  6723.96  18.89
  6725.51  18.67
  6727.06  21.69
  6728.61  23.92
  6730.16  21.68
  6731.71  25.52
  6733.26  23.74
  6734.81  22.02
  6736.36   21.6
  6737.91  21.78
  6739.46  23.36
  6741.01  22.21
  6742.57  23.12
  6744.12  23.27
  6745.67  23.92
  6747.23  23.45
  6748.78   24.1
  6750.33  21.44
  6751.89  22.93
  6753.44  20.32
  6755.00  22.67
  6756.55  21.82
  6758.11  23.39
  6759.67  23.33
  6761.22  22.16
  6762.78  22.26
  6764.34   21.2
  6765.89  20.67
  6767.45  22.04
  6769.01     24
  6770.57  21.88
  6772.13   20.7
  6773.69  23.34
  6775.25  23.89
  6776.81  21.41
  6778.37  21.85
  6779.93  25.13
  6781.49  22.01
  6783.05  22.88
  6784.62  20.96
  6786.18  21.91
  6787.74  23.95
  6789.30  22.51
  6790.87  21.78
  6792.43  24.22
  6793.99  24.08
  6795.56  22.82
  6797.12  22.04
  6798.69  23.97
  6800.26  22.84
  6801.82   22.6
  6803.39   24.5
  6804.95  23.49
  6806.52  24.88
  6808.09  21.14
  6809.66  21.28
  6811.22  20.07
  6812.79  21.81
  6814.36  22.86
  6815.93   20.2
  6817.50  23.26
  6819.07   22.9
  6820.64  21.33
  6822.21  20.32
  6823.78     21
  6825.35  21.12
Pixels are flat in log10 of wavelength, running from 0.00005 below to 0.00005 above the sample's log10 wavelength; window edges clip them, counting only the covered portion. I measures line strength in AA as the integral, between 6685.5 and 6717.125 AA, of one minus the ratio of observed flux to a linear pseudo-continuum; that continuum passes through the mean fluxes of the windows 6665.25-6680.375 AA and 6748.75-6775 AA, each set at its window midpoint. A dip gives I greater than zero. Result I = 1.8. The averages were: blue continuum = 22.9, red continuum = 22.2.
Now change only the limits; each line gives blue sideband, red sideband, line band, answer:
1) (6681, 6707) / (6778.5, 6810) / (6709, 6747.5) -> 3.5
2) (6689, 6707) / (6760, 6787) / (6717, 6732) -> 1.9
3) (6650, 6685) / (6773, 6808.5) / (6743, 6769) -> 0.5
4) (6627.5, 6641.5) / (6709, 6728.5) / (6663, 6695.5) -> -3.0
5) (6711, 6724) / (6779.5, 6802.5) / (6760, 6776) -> -0.8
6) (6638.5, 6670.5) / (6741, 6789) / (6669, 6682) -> 0.4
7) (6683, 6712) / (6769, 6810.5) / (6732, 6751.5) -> -0.3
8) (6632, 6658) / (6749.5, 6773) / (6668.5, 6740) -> 4.1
